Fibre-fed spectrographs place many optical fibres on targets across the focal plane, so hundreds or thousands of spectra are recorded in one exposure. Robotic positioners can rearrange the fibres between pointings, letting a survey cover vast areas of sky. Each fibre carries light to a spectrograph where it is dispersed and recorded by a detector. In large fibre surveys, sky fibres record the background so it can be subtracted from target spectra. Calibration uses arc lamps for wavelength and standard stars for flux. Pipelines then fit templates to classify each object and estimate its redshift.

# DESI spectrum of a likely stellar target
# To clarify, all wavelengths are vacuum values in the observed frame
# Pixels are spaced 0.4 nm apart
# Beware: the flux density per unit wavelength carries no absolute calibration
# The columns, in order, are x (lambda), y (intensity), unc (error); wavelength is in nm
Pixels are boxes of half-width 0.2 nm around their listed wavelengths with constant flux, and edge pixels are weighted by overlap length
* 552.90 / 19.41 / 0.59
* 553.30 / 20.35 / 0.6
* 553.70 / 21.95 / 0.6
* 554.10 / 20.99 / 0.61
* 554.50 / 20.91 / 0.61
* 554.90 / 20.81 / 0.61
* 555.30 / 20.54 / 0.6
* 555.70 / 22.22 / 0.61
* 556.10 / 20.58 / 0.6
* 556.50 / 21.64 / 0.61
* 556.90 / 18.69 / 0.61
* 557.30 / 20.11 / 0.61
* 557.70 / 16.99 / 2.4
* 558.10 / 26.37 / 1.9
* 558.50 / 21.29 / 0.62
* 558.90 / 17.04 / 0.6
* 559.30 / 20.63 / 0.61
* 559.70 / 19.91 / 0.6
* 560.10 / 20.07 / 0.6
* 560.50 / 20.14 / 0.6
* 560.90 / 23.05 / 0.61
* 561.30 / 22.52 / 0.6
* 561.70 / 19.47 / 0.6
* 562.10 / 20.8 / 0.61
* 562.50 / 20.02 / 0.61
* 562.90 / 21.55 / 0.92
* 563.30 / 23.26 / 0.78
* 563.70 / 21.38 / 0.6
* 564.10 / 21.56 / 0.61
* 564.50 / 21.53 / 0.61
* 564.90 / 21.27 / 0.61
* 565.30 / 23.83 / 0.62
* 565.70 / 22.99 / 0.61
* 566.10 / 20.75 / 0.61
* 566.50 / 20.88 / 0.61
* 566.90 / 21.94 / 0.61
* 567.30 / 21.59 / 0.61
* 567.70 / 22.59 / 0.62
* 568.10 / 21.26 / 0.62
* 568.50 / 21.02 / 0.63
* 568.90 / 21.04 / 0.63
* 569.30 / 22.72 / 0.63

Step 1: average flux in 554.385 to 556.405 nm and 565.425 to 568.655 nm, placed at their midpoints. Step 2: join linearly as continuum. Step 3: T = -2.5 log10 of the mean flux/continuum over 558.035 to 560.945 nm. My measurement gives 0.03 mag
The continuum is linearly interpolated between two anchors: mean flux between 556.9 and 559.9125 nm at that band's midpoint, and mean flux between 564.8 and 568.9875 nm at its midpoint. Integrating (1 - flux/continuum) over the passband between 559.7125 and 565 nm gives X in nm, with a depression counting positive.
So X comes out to -0.07 nm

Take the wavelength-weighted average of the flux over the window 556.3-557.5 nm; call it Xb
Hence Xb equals 20.1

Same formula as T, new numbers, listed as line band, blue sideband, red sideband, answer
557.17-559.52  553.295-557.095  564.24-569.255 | 0.038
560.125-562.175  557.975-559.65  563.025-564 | 0.023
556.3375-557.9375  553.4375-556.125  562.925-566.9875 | 0.099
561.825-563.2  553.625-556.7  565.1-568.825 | 0.036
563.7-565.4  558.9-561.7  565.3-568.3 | -0.021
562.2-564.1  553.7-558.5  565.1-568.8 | 0.001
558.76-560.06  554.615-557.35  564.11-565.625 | 0.100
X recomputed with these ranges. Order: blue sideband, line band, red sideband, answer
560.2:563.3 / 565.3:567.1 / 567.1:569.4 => -0.03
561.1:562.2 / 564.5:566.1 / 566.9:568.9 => -0.07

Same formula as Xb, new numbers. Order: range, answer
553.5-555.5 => 21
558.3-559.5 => 19.7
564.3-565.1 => 21.4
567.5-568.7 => 21.6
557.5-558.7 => 21.6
